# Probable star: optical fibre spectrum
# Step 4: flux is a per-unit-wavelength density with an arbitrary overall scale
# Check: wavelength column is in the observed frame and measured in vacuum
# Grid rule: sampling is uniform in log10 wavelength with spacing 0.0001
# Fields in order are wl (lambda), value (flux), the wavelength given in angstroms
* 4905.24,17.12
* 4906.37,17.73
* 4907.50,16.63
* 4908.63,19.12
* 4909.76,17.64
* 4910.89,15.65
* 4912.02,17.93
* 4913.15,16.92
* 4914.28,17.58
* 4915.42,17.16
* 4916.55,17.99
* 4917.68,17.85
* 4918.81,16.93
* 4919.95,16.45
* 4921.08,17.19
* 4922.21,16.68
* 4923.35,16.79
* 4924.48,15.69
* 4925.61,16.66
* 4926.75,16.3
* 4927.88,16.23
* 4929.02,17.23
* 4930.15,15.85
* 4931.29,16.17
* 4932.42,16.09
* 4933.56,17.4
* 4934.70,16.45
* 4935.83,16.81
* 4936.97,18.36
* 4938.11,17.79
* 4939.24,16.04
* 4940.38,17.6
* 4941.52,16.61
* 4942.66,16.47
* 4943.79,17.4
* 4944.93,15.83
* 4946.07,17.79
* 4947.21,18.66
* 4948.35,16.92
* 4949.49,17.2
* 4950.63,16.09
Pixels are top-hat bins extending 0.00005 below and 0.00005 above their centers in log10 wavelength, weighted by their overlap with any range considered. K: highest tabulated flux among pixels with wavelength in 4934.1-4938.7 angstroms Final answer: 18.36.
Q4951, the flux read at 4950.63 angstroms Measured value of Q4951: 16.09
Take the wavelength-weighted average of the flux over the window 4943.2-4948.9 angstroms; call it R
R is 17.3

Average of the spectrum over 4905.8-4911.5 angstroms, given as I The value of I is 17.4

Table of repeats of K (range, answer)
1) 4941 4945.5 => 17.4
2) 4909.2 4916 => 17.93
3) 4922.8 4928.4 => 16.79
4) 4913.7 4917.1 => 17.99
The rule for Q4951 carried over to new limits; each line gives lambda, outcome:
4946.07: 17.79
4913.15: 16.92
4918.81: 16.93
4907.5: 16.63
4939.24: 16.04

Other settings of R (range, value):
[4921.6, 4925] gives 16.4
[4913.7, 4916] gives 17.3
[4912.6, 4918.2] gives 17.5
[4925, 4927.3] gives 16.5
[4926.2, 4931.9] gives 16.4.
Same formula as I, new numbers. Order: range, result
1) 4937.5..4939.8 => 17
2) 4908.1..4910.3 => 18.4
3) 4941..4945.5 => 16.6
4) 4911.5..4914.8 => 17.5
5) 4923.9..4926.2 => 16.2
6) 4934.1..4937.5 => 17.2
